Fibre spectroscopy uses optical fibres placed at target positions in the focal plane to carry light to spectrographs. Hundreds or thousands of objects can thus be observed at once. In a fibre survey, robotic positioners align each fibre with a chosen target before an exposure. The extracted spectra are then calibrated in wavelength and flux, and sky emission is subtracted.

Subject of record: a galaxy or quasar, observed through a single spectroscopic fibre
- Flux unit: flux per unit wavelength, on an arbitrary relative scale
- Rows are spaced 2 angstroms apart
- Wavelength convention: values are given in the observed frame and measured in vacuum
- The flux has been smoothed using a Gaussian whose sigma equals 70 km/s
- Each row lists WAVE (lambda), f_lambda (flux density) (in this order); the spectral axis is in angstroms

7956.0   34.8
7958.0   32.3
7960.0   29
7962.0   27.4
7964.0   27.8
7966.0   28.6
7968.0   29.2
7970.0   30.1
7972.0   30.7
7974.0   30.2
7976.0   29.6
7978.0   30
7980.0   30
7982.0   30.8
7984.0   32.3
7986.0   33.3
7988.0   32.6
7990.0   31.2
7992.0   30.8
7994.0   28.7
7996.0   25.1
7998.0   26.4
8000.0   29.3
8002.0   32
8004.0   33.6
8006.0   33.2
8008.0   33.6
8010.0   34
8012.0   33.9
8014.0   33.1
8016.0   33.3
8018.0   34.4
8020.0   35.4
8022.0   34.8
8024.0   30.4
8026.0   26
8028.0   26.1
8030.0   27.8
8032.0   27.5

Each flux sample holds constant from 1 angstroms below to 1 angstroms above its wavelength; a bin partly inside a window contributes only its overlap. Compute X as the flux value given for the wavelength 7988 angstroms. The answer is 32.6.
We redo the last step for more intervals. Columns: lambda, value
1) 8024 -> 30.4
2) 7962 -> 27.4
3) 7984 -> 32.3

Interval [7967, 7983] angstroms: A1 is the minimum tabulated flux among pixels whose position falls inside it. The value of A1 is 29.2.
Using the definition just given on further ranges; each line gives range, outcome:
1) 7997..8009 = 26.4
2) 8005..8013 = 33.2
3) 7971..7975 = 30.2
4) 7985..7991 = 31.2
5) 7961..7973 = 27.4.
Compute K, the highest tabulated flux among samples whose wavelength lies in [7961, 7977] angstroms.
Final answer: 30.7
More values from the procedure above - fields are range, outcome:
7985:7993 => 33.3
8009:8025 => 35.4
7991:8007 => 33.6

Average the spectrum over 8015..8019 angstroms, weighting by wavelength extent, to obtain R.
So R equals 33.8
